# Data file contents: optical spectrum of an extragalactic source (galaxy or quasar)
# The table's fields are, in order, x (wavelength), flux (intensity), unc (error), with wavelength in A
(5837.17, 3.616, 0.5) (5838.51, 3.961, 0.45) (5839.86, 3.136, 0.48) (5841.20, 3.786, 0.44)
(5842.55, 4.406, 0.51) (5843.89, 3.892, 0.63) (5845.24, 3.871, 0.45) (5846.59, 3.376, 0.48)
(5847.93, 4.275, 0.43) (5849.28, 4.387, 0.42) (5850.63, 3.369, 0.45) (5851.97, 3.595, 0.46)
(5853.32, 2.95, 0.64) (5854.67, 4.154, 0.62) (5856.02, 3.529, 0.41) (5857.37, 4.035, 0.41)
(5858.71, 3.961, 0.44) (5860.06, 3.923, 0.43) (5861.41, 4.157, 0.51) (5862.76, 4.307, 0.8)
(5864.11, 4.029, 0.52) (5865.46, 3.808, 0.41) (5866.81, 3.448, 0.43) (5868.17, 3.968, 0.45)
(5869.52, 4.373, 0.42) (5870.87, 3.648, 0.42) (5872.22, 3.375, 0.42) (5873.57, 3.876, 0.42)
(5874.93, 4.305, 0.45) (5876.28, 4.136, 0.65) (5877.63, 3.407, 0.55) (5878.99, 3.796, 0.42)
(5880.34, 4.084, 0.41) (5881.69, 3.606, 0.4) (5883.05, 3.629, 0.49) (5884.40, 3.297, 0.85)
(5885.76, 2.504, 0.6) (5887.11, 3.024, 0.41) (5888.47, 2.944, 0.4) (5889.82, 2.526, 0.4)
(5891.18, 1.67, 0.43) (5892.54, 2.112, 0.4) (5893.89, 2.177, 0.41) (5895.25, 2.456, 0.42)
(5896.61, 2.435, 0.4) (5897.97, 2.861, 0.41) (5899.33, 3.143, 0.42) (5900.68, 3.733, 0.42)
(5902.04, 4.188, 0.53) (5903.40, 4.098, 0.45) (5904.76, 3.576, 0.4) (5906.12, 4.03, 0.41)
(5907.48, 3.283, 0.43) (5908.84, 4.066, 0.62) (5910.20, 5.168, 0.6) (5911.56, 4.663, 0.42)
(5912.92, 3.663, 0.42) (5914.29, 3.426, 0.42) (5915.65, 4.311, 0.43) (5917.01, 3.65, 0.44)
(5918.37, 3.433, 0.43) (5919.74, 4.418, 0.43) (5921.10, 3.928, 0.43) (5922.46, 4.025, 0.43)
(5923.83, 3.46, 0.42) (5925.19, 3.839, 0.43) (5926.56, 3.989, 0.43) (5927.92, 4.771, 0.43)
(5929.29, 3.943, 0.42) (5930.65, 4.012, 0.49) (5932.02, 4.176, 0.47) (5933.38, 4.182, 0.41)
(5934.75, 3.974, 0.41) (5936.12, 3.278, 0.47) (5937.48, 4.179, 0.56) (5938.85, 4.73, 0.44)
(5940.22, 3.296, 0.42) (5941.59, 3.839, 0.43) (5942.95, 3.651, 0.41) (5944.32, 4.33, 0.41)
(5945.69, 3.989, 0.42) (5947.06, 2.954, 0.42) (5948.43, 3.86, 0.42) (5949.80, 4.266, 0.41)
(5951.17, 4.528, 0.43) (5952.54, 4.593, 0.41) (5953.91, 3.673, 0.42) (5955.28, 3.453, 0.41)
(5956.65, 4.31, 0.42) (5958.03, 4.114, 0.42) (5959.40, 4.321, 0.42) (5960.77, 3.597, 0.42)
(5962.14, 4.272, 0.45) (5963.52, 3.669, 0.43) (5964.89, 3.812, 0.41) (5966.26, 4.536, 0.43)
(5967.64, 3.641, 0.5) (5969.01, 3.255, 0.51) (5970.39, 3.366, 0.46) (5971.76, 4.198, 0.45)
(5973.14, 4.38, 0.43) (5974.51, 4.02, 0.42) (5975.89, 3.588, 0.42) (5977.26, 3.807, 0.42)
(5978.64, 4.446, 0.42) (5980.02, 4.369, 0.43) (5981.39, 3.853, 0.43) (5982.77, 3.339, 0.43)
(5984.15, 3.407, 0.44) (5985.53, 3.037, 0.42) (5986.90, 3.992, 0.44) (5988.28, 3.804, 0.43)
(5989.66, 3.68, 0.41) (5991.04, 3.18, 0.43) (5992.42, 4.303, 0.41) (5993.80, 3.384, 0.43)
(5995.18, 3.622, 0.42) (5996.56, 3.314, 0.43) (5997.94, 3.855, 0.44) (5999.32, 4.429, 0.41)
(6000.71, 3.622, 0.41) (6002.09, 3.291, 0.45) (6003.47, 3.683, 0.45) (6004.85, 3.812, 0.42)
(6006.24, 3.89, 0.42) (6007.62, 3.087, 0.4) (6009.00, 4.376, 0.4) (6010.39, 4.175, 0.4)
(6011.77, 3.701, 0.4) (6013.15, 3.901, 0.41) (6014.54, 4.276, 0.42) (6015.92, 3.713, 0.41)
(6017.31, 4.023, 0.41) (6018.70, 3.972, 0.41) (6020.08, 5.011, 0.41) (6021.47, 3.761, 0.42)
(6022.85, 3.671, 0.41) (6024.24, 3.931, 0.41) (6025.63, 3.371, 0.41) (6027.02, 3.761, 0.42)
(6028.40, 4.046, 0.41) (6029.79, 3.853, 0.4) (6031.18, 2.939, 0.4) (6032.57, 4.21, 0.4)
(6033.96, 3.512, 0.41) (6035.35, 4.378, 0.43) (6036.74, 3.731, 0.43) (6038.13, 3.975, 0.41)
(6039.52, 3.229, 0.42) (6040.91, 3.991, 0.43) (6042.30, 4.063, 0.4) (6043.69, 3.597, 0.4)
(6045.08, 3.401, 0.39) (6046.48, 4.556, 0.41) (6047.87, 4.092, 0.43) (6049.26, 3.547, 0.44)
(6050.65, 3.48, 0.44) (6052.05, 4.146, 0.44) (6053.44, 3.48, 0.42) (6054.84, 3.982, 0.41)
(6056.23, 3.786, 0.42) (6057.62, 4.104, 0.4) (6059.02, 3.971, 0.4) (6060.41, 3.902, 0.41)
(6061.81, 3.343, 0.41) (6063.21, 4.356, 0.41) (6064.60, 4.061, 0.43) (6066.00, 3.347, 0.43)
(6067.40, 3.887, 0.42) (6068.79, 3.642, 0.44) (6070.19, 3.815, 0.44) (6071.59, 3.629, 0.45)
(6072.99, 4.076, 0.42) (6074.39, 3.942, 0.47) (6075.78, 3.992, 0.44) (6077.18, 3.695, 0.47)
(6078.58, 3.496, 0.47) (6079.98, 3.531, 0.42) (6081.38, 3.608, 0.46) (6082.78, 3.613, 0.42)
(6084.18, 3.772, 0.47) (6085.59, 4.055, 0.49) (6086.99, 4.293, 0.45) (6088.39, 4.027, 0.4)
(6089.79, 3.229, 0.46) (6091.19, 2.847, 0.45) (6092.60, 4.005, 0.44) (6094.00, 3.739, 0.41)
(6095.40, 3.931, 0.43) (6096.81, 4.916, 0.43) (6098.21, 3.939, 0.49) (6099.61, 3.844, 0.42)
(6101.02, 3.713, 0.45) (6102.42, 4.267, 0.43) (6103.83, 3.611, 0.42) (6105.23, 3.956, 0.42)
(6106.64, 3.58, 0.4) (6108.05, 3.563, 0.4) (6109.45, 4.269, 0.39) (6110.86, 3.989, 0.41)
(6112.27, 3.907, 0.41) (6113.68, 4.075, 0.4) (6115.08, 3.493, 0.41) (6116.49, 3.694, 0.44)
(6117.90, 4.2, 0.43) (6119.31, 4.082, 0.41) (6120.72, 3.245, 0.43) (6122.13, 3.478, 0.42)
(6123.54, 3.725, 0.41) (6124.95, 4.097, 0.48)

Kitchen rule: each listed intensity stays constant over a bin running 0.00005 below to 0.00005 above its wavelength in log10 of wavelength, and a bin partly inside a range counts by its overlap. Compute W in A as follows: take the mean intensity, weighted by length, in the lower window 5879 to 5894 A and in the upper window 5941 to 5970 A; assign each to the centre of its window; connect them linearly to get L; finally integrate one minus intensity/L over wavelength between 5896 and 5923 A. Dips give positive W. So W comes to -4.4 A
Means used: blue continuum 2.94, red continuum 3.93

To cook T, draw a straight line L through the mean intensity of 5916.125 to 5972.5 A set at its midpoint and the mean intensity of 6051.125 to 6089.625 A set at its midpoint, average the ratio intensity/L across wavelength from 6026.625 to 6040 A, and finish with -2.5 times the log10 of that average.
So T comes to 0.02 mag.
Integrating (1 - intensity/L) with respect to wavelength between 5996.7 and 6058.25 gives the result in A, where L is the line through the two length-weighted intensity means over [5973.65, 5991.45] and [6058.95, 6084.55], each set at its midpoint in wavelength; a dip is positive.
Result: -1.42 A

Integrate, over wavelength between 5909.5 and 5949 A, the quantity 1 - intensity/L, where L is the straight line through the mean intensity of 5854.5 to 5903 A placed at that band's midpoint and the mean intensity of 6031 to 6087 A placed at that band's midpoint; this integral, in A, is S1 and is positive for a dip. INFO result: -4.6 A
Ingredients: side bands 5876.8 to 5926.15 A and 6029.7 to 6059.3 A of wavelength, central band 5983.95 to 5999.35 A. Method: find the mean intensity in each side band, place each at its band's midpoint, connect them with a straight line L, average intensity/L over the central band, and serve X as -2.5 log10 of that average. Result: 0.01 mag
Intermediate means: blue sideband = 3.47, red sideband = 3.82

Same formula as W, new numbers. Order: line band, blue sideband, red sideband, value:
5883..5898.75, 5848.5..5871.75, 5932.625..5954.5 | 5.2 A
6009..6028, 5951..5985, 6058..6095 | -0.5 A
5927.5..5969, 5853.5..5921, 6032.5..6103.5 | -3.4 A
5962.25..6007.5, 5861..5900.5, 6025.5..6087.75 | -1.8 A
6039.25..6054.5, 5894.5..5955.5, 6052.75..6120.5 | 0.2 A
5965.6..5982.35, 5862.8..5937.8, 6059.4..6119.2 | -1.0 A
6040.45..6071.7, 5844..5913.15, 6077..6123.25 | -0.6 A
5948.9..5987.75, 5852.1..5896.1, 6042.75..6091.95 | -3.2 A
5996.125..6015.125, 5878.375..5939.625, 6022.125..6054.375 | -0.4 A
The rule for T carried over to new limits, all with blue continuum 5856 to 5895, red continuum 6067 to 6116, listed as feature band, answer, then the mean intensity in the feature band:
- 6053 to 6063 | -0.02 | 3.83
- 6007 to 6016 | -0.06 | 3.91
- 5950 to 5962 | -0.13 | 4.09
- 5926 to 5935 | -0.16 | 4.16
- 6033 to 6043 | -0.03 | 3.85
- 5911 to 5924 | -0.10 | 3.91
